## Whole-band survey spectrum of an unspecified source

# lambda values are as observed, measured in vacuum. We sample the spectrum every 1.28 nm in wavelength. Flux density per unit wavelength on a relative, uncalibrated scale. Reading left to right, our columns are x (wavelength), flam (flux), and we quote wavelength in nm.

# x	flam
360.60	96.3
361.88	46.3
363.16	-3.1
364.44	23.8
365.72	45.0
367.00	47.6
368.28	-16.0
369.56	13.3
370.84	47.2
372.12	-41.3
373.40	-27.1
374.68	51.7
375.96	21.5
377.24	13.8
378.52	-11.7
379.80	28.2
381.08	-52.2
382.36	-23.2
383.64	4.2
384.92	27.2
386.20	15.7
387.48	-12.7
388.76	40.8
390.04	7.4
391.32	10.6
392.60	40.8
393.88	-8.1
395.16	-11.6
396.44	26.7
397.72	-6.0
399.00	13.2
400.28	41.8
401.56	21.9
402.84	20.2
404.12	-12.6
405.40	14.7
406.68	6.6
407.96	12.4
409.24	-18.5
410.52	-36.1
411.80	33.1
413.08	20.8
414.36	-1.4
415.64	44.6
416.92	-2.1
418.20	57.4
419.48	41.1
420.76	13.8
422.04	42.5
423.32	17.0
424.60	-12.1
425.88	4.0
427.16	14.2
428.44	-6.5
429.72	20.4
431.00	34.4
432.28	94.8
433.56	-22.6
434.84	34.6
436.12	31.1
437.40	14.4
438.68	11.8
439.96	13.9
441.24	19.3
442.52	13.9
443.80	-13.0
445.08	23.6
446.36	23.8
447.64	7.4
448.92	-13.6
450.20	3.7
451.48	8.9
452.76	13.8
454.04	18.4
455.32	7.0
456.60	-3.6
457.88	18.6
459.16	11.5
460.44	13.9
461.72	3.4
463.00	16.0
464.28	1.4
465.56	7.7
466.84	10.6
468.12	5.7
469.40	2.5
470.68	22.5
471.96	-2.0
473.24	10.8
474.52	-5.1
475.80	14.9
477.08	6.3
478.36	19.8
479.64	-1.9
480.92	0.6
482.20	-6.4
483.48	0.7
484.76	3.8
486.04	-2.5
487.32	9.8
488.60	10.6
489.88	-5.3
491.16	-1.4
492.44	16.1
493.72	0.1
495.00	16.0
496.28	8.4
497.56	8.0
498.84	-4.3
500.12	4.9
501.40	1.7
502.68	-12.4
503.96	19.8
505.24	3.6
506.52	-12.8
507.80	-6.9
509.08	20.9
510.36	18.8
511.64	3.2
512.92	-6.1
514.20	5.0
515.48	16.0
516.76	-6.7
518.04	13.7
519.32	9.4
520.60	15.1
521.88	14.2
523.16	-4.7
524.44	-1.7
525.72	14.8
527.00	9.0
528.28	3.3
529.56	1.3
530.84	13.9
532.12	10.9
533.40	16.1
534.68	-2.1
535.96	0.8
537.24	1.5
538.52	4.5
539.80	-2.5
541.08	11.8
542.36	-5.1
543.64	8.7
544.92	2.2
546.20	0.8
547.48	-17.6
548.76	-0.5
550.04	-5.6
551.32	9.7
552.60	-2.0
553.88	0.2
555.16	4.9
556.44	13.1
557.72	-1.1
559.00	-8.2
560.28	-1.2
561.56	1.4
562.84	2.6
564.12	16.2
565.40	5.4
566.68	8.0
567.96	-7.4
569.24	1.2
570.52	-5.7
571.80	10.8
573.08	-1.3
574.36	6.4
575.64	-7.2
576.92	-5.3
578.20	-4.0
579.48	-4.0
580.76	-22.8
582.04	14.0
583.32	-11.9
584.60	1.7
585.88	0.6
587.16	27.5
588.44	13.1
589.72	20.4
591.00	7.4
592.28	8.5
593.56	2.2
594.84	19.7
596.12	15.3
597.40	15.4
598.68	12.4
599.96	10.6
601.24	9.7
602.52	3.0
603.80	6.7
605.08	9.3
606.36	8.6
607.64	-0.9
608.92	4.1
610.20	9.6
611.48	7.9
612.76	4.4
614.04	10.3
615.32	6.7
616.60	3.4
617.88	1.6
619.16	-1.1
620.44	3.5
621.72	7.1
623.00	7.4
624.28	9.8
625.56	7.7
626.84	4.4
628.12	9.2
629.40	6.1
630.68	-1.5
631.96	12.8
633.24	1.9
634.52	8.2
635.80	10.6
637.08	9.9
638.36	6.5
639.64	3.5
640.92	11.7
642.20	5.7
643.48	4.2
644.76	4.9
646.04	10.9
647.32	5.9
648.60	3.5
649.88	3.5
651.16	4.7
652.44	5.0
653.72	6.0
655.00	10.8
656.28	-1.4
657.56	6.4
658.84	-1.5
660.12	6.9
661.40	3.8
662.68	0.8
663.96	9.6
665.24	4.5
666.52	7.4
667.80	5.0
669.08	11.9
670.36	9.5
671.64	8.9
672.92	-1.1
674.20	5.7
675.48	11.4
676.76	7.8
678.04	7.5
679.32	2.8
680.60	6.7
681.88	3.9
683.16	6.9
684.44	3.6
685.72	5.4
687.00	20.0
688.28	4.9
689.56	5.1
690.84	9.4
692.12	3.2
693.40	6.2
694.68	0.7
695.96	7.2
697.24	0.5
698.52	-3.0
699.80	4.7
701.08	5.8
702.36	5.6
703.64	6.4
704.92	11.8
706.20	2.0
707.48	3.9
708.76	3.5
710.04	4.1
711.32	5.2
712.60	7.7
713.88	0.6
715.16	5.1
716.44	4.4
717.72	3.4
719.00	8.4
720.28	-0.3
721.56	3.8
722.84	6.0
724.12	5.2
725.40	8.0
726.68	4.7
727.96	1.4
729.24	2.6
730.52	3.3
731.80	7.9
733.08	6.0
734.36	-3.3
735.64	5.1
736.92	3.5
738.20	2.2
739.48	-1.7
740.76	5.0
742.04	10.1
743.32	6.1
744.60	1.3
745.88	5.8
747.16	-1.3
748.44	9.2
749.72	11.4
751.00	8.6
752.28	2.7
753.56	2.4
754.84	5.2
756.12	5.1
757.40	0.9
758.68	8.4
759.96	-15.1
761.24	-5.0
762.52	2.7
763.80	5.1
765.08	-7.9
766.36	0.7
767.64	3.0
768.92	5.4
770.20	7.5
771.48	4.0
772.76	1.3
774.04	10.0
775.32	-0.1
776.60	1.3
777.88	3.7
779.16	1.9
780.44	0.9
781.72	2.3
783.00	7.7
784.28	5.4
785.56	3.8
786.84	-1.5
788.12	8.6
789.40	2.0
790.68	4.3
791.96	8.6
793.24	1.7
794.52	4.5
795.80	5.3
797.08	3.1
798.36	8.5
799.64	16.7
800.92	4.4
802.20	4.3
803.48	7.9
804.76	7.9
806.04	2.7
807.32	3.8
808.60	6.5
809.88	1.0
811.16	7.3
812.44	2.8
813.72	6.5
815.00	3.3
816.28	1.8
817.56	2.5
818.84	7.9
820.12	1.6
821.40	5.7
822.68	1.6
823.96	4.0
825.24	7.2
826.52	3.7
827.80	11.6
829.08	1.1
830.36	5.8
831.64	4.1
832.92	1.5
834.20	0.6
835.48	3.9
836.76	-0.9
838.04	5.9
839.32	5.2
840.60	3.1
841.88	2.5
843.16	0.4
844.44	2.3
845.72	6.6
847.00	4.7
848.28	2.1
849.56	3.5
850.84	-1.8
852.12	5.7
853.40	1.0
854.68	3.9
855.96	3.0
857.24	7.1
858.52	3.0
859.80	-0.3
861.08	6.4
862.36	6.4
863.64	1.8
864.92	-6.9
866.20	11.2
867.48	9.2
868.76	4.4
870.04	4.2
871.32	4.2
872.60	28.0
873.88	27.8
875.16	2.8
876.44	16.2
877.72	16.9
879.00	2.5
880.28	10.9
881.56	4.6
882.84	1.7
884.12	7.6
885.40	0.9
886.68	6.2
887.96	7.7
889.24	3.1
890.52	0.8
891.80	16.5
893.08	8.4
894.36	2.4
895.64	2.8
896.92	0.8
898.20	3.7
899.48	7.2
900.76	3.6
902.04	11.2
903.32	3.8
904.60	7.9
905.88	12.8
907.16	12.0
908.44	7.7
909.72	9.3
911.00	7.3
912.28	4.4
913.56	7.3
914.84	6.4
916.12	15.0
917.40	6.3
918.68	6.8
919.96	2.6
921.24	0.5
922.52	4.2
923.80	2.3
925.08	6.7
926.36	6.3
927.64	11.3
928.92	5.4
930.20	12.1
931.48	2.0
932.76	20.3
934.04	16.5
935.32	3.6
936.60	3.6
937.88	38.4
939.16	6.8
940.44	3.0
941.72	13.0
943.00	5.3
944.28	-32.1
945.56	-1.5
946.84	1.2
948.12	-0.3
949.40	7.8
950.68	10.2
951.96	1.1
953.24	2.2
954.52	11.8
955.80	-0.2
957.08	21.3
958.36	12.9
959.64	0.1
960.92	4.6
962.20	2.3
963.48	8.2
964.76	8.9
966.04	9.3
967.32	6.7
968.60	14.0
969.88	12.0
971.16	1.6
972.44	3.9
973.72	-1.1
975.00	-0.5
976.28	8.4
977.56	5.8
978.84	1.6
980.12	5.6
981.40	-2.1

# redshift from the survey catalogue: 1.34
